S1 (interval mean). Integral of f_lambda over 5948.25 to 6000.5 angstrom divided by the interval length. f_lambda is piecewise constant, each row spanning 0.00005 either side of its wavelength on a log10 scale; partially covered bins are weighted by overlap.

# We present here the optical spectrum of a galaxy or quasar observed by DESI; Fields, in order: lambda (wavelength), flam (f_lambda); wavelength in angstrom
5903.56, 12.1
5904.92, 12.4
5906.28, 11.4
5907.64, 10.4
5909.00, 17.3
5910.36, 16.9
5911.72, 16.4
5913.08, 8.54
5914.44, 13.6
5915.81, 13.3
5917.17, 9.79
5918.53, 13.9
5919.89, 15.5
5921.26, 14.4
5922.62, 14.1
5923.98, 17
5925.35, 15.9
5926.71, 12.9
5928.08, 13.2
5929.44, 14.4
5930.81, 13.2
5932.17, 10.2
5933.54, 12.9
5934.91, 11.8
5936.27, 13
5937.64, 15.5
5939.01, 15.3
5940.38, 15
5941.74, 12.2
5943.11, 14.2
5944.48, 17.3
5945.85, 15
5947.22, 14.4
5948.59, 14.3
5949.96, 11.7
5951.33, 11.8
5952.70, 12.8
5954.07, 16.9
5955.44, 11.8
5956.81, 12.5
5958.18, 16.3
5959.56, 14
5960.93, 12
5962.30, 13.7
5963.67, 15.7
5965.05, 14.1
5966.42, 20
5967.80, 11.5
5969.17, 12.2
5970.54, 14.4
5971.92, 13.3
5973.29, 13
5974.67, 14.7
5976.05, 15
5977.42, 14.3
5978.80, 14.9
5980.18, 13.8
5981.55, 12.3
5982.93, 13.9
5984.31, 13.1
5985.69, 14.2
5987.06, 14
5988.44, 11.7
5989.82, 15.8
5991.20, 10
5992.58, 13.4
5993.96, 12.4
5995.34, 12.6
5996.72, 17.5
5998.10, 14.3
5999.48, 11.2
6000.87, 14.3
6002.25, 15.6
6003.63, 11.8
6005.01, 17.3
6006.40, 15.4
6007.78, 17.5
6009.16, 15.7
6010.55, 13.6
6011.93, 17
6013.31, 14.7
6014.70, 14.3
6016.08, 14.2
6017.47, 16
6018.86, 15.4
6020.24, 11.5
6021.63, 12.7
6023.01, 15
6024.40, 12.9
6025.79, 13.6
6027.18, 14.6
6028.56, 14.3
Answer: 13.7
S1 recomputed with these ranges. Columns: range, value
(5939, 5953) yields 14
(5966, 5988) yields 13.9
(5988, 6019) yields 14.4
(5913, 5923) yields 13.1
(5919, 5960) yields 14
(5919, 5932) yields 14.3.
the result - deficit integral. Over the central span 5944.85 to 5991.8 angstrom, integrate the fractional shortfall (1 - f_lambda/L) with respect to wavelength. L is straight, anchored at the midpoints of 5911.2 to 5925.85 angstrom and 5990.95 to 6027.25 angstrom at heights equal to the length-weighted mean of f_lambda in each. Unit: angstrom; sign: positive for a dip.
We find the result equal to 0.8 angstrom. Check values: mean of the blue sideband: 13.8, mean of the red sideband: 14.3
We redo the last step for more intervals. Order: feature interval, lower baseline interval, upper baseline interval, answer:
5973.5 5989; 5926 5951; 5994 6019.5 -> 0.6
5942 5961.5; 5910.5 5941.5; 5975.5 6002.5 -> -0.3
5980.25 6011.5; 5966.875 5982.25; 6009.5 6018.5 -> 0.9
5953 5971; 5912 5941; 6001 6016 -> 0.1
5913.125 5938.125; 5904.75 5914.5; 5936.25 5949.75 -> 0.9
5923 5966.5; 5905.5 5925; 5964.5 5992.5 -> -0.7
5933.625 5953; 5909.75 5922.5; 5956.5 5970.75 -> 0.1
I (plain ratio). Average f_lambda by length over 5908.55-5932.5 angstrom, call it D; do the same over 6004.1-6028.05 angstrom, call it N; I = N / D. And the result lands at 1.1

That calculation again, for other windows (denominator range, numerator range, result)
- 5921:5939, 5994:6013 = 1.08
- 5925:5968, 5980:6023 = 1.01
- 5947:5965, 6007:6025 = 1.07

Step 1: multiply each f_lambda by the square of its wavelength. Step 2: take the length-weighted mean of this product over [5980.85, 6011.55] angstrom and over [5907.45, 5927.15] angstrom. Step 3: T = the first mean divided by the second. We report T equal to 1.02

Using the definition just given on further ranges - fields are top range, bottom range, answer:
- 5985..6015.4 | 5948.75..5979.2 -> 1.04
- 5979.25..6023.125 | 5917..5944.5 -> 1.04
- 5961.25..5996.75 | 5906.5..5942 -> 1.03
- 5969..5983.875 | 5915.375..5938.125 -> 1.04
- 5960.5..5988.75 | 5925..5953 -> 1.03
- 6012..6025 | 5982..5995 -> 1.09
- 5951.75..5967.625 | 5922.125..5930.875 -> 1.01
